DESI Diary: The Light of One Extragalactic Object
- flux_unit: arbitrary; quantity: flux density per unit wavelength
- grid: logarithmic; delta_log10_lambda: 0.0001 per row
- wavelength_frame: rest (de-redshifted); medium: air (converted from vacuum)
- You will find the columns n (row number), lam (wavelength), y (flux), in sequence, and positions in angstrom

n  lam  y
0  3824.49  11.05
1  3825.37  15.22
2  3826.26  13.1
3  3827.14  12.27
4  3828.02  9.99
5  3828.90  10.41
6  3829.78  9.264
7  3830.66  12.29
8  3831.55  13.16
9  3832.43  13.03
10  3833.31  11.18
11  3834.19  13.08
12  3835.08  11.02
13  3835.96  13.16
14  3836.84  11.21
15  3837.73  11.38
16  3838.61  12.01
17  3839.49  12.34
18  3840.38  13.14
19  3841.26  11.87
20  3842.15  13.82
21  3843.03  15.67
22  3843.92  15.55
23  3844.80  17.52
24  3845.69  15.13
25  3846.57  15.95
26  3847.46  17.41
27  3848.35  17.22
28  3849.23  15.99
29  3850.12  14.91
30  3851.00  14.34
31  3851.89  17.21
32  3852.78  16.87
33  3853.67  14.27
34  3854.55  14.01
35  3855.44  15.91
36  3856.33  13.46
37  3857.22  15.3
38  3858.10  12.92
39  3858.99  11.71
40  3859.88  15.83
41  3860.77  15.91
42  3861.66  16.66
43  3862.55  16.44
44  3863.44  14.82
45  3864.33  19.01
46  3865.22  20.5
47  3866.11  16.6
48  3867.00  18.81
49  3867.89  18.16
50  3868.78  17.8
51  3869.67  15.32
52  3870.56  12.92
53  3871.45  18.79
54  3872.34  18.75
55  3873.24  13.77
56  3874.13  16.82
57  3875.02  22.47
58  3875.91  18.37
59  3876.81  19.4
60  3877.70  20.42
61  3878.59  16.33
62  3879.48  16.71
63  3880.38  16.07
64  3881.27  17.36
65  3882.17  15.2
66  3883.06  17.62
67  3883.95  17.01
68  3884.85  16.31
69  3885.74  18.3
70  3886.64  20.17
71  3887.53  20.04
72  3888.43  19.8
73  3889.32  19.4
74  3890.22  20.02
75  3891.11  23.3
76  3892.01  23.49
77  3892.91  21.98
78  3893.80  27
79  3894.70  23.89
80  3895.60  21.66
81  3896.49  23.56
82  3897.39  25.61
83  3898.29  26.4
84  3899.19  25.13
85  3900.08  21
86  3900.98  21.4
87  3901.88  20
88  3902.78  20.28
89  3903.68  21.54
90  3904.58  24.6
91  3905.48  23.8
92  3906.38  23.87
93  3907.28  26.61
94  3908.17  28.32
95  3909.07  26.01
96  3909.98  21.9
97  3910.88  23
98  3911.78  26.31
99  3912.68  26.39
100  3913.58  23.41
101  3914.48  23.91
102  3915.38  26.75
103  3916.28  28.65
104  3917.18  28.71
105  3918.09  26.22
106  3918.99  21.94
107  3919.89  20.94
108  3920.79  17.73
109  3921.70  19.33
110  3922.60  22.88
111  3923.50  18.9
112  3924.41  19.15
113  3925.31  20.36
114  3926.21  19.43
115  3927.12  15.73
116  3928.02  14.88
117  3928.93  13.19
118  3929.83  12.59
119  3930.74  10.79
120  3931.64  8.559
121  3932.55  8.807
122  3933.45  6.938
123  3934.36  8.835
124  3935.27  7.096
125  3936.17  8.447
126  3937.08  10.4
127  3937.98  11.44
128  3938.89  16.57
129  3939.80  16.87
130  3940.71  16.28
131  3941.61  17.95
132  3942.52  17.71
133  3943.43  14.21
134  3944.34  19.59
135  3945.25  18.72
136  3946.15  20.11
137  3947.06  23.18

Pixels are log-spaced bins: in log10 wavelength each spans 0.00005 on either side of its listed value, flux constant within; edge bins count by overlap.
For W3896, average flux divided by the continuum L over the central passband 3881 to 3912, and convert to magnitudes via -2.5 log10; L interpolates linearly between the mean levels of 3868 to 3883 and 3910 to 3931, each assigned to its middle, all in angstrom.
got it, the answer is -0.16 mag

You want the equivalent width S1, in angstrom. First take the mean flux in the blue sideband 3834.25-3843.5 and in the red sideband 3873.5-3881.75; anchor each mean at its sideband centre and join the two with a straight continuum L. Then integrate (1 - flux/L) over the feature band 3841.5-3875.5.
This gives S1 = -1.9 angstrom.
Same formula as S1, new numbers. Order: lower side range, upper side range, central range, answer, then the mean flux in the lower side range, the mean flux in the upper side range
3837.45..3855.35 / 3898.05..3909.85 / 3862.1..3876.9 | 0.7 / 14.9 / 23.7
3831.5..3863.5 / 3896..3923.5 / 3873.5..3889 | 1.1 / 14.4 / 23.8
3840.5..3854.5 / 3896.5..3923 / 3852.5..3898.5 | 2.7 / 15.5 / 23.9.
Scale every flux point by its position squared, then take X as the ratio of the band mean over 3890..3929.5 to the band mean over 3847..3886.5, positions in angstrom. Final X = 1.39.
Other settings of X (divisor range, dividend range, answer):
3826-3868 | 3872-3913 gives 1.51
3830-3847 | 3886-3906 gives 1.74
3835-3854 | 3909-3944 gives 1.28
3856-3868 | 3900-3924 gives 1.50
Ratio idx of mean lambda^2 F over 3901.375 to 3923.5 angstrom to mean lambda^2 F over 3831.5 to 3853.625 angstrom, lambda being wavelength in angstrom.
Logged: 1.74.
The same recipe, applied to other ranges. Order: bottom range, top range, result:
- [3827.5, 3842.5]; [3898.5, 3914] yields 2.07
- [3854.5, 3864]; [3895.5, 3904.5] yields 1.56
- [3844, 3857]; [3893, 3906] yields 1.52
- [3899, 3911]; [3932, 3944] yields 0.54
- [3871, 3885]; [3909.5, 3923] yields 1.38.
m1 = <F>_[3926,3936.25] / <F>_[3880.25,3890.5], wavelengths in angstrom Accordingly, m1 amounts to 0.62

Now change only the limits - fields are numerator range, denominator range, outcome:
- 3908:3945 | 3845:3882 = 1.10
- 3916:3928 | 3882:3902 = 0.99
